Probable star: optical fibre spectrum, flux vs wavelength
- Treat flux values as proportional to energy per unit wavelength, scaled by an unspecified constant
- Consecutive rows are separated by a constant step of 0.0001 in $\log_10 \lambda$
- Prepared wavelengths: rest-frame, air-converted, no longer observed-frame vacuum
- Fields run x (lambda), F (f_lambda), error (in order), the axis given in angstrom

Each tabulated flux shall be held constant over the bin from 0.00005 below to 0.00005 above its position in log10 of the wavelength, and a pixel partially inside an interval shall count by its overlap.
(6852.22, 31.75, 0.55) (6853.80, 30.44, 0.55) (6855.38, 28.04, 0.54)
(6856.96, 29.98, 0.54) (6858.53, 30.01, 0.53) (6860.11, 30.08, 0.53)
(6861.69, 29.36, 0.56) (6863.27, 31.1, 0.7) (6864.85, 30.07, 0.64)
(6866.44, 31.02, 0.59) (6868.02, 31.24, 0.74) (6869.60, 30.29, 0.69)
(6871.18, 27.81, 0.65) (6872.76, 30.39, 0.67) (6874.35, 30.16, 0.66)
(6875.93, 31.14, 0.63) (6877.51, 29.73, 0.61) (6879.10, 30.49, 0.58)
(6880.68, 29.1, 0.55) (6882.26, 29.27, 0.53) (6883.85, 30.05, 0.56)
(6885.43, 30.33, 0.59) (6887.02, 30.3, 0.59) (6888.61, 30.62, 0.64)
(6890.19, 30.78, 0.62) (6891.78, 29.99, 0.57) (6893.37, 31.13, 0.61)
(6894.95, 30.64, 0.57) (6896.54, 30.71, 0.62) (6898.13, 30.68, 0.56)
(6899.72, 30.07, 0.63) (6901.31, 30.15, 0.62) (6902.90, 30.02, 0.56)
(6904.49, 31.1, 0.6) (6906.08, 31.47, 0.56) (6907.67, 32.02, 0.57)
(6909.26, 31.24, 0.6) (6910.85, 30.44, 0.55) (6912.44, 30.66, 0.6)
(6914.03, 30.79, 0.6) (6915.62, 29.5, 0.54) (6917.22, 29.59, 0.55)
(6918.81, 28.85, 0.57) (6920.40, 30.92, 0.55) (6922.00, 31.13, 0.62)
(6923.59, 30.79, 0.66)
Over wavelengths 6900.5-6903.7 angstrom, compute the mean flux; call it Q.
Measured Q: 30.1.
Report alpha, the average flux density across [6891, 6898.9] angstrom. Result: 30.6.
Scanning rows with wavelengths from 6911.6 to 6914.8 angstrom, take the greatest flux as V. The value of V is 30.79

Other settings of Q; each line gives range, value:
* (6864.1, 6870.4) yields 30.6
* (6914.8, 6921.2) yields 29.7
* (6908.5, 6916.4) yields 30.6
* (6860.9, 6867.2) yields 30.3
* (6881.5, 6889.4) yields 30.1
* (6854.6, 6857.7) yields 29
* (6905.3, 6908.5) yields 31.8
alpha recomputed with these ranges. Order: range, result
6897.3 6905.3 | 30.4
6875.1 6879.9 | 30.5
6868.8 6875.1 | 29.7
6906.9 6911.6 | 31.2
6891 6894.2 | 30.6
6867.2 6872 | 29.8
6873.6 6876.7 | 30.7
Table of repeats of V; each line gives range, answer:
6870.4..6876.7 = 31.14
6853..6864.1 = 31.1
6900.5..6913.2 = 32.02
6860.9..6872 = 31.24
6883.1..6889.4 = 30.62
